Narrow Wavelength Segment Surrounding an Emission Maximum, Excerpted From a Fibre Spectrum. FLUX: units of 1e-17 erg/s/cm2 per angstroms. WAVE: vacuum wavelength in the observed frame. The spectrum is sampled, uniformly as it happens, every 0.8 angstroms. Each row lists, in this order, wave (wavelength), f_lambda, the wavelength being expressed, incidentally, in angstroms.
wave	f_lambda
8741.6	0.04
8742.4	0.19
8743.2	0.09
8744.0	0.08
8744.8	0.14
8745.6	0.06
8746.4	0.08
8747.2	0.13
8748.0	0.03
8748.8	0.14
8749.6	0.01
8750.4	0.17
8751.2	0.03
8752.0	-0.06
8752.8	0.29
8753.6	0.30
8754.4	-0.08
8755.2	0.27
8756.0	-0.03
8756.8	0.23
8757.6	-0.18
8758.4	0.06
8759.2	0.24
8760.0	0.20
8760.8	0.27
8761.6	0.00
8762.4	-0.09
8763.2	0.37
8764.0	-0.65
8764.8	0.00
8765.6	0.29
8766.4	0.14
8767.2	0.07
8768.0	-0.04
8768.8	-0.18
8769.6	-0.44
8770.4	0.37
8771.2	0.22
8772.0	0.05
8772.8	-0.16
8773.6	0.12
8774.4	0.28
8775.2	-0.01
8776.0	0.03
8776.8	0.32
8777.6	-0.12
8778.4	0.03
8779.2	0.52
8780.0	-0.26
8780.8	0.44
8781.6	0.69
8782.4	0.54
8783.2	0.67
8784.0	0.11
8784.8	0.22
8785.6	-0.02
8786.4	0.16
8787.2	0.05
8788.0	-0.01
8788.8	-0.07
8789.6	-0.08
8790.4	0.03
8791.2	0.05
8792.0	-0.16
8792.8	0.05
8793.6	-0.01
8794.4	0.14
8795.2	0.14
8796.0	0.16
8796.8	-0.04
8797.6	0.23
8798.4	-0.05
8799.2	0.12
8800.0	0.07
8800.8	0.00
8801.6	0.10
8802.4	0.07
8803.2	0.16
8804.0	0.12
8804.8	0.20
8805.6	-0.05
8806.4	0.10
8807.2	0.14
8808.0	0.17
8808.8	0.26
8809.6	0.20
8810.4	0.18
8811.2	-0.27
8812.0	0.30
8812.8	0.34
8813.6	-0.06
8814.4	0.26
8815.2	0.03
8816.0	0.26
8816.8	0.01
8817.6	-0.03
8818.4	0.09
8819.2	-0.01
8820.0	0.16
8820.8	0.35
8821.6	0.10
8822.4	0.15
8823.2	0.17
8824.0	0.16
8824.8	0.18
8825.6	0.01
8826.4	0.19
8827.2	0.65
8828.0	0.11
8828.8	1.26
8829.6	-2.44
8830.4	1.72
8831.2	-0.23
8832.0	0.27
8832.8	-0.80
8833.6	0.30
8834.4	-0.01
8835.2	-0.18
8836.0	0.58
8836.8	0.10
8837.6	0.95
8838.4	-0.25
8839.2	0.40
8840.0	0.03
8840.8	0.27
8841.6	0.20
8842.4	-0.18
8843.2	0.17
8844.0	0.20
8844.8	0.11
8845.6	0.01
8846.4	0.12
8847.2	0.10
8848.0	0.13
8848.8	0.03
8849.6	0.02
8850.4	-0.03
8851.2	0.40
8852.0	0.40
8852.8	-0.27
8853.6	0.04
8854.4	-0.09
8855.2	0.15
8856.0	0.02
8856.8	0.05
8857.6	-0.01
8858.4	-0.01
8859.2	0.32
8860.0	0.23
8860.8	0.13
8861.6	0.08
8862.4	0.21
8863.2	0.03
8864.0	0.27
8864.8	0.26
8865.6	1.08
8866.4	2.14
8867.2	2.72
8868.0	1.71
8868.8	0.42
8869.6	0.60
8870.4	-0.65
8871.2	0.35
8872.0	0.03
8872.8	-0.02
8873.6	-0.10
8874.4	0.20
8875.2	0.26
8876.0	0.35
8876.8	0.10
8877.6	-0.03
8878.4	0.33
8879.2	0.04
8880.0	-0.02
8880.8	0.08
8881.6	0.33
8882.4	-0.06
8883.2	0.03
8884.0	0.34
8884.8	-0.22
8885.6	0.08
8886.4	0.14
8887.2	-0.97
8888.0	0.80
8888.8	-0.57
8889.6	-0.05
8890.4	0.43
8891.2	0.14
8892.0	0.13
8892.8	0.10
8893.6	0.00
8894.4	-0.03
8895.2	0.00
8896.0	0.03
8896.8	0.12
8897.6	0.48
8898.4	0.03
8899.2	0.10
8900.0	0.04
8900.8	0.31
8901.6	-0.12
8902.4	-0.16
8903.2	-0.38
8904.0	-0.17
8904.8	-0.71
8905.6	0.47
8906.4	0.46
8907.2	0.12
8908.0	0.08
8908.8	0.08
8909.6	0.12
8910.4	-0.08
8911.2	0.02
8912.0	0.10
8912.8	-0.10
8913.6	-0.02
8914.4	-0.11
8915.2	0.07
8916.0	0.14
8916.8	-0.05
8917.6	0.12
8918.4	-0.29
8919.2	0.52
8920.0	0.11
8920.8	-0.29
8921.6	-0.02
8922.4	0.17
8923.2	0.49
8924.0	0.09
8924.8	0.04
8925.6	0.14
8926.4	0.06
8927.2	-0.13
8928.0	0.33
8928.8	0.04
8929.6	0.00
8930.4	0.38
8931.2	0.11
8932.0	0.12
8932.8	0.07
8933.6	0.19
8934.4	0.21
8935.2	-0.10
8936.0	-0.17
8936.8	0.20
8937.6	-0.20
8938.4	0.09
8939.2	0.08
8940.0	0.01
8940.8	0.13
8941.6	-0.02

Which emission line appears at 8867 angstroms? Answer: [O III] 5007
